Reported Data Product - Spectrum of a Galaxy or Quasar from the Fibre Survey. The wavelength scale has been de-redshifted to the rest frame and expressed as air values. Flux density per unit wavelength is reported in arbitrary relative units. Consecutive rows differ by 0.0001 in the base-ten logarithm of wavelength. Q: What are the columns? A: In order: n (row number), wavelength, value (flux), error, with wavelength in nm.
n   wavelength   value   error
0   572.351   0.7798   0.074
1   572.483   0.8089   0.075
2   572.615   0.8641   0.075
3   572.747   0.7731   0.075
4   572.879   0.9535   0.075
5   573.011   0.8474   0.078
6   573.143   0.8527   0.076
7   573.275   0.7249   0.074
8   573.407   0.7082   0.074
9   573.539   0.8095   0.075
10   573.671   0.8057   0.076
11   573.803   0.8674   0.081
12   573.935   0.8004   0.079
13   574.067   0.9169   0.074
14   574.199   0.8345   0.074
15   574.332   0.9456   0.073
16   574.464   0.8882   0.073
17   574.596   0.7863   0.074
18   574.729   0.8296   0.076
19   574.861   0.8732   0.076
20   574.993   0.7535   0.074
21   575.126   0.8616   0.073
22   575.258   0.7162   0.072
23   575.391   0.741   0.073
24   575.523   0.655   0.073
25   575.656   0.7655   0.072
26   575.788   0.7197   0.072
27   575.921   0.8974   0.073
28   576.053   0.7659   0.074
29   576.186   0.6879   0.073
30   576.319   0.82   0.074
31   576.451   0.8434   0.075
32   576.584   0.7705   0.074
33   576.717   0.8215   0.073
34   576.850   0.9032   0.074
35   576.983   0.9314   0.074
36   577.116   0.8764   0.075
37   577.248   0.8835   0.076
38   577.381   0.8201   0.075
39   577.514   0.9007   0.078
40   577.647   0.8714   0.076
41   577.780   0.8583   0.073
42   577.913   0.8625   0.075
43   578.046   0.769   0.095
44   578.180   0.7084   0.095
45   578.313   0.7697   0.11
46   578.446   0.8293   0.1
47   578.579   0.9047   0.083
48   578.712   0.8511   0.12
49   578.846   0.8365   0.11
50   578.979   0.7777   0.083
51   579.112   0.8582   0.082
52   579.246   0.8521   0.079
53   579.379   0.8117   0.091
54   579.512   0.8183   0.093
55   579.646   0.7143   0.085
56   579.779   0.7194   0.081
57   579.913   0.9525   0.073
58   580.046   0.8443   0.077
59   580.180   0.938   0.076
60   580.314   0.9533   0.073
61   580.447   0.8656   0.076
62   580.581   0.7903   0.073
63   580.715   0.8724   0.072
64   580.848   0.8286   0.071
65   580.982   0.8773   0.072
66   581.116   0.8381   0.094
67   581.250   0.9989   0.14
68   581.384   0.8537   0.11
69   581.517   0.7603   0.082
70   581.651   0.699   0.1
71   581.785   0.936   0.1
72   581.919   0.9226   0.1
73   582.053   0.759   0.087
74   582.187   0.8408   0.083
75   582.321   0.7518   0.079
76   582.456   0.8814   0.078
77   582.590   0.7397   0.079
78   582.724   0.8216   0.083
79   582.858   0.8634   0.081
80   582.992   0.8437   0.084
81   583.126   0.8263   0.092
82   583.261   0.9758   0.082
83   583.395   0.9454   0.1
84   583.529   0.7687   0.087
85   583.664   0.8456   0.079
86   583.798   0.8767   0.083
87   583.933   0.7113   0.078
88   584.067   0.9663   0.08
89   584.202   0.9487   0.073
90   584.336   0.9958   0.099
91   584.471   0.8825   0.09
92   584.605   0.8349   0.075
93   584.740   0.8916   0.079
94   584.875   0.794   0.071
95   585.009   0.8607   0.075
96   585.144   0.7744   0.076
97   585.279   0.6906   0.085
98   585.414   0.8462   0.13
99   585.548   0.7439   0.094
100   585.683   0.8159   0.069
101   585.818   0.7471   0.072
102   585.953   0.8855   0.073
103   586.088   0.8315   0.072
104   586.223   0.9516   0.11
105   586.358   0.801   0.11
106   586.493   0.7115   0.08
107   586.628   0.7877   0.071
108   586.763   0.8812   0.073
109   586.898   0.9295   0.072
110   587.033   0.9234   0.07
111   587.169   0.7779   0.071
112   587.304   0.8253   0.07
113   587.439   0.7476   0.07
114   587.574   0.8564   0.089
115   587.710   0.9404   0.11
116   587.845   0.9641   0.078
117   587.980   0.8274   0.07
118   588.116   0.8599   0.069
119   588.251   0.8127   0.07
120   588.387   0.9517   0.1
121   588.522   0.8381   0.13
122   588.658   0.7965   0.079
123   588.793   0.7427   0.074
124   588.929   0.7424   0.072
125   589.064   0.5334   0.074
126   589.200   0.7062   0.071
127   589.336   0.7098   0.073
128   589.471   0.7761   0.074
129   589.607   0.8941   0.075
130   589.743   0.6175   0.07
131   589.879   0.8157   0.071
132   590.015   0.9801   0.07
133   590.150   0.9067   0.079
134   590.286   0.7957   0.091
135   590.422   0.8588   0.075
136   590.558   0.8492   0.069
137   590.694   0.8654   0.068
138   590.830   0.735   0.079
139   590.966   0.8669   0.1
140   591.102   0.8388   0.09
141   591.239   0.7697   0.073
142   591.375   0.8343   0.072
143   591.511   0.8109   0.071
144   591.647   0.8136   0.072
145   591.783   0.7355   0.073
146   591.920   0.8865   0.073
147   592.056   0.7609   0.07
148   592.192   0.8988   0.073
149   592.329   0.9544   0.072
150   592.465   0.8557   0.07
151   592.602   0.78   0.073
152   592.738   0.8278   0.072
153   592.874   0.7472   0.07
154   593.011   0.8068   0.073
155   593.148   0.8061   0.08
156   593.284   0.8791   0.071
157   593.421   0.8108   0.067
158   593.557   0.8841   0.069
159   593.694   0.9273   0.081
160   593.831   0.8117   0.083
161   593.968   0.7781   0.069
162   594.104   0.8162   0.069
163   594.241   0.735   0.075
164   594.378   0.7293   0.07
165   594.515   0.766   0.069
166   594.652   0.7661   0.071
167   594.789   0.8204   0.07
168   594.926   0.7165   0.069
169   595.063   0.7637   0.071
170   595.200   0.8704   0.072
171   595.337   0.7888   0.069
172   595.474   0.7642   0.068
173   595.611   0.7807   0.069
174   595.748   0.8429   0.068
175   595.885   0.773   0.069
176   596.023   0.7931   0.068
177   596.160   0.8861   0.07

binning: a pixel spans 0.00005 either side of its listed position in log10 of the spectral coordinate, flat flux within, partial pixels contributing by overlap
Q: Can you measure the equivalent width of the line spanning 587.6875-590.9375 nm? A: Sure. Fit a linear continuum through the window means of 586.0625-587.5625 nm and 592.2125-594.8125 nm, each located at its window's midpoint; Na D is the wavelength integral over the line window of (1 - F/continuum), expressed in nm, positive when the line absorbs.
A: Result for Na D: 0.06 nm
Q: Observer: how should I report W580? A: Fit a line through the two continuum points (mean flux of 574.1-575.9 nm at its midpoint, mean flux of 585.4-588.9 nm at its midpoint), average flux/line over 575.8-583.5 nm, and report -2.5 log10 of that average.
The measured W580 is -0.03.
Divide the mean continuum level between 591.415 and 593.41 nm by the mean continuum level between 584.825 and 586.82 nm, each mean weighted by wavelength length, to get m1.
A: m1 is 1.02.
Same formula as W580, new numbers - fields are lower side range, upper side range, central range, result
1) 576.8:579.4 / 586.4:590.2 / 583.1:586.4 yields -0.03 mag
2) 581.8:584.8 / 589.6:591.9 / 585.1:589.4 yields 0.04 mag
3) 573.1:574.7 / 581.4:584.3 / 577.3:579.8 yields 0.02 mag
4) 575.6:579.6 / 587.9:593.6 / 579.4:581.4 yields -0.04 mag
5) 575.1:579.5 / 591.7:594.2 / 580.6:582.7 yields -0.02 mag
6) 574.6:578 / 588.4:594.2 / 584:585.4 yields -0.06 mag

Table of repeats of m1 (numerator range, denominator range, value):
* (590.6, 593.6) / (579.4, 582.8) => 0.98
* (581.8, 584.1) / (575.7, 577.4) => 1.02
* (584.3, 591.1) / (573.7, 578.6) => 1.00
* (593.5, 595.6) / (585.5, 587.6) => 0.96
